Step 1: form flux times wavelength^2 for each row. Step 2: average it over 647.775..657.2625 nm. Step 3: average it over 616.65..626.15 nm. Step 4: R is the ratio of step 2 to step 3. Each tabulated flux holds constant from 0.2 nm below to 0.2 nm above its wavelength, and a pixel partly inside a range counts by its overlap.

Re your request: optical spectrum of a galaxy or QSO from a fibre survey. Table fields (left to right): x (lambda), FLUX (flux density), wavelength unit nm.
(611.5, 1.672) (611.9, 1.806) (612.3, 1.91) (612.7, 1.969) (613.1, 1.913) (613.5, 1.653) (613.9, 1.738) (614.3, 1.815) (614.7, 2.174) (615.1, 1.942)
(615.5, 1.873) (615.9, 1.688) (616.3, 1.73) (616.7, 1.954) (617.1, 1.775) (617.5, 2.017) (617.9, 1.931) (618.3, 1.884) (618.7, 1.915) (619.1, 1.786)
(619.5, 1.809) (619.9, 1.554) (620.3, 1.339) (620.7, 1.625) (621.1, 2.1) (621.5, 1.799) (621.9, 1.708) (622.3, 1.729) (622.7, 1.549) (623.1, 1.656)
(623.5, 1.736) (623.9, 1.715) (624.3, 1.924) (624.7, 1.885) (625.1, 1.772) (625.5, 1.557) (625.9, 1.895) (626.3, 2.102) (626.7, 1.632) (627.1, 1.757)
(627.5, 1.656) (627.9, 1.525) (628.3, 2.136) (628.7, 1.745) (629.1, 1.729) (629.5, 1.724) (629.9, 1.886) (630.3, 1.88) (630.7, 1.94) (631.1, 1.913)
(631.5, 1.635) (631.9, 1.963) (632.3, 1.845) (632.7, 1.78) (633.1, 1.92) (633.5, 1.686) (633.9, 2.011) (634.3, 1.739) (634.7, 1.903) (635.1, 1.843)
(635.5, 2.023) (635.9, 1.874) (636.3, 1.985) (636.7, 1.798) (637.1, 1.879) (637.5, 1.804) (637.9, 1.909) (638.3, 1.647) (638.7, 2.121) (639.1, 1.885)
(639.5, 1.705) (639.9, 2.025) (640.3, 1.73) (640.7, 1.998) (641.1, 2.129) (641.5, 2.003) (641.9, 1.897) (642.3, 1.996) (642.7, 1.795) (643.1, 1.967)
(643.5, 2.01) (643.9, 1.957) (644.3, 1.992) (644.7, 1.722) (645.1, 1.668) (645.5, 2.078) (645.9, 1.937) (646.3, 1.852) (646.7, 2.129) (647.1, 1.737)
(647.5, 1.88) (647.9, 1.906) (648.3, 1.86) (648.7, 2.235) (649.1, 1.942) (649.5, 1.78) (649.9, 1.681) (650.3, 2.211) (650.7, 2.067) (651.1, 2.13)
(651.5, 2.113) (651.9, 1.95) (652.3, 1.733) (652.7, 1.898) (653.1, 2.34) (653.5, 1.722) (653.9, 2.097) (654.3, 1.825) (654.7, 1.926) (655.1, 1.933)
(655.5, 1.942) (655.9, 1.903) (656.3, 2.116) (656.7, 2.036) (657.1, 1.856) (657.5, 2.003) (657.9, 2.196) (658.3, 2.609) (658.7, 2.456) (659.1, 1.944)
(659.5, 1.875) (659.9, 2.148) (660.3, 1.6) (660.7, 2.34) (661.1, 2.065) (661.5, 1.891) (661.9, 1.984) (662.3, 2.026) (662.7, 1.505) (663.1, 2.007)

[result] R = 1.22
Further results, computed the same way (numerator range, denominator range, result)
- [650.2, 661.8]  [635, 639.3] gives 1.14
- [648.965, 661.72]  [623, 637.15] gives 1.19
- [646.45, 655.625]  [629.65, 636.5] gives 1.11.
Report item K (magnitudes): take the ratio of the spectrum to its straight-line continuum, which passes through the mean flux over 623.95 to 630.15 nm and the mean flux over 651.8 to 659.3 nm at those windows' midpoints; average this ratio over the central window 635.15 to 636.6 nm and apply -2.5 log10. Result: -0.04 mag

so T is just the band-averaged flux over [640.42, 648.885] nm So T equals 1.94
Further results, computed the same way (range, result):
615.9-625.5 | 1.77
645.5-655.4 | 1.96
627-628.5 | 1.77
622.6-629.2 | 1.77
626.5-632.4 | 1.8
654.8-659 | 2.1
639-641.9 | 1.92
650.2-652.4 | 2.04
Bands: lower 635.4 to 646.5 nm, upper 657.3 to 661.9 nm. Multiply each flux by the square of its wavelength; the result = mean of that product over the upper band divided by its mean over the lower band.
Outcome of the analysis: 1.17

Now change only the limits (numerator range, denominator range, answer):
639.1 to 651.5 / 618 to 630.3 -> 1.17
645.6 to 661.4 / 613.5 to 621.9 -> 1.23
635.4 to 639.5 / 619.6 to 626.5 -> 1.13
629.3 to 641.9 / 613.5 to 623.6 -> 1.11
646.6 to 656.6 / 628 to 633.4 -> 1.14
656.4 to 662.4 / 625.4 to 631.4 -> 1.26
